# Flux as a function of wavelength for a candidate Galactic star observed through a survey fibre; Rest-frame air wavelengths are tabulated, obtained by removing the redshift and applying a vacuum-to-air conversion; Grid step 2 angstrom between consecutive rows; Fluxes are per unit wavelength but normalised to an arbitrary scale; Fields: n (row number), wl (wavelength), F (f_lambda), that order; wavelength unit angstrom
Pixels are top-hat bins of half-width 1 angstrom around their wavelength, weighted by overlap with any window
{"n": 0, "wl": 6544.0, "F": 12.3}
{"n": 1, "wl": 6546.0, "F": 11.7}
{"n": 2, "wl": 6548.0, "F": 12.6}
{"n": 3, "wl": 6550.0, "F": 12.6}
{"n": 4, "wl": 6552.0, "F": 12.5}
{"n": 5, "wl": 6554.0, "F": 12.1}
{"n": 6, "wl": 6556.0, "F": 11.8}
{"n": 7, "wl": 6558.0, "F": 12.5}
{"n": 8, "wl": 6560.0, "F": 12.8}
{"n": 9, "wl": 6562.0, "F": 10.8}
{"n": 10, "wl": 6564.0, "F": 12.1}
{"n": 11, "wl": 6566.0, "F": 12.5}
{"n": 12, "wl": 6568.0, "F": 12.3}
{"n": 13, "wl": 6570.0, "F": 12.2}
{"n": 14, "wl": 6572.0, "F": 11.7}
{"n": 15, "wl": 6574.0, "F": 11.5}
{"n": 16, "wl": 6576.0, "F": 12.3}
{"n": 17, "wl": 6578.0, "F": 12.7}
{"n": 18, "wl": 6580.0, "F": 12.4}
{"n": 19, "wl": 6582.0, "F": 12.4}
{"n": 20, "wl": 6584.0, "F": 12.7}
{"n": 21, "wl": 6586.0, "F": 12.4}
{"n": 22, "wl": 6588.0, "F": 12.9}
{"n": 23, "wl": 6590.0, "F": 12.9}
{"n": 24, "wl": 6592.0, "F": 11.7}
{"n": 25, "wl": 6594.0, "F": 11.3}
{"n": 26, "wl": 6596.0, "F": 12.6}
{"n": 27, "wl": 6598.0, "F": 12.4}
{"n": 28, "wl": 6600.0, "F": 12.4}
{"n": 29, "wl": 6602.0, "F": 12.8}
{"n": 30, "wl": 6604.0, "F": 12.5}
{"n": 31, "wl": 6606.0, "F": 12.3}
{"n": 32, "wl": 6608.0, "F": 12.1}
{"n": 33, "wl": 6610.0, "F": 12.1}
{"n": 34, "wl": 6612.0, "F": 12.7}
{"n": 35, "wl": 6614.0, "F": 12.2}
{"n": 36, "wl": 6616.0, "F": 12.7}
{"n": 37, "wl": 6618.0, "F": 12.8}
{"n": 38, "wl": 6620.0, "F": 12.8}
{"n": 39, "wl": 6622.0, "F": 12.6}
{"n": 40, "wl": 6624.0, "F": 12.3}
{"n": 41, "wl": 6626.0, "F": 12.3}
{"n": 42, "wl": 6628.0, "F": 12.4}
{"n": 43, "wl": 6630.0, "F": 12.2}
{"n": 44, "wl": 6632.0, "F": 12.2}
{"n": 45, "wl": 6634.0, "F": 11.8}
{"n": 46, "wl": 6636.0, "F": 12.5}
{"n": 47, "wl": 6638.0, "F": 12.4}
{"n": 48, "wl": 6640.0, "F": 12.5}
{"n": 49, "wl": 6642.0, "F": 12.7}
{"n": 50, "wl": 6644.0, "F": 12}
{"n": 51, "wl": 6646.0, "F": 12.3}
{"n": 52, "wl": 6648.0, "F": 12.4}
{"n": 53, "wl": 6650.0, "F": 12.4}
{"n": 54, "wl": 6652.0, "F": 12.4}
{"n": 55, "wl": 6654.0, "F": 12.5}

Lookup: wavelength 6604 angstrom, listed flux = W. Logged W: 12.5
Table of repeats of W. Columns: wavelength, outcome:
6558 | 12.5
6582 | 12.4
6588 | 12.9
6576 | 12.3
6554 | 12.1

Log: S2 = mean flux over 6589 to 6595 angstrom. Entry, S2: 12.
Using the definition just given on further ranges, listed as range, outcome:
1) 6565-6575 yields 12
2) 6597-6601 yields 12.4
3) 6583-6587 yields 12.6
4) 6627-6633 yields 12.3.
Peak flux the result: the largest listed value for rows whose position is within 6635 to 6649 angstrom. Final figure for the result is 12.7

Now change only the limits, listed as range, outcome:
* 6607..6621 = 12.8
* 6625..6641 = 12.5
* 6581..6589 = 12.9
